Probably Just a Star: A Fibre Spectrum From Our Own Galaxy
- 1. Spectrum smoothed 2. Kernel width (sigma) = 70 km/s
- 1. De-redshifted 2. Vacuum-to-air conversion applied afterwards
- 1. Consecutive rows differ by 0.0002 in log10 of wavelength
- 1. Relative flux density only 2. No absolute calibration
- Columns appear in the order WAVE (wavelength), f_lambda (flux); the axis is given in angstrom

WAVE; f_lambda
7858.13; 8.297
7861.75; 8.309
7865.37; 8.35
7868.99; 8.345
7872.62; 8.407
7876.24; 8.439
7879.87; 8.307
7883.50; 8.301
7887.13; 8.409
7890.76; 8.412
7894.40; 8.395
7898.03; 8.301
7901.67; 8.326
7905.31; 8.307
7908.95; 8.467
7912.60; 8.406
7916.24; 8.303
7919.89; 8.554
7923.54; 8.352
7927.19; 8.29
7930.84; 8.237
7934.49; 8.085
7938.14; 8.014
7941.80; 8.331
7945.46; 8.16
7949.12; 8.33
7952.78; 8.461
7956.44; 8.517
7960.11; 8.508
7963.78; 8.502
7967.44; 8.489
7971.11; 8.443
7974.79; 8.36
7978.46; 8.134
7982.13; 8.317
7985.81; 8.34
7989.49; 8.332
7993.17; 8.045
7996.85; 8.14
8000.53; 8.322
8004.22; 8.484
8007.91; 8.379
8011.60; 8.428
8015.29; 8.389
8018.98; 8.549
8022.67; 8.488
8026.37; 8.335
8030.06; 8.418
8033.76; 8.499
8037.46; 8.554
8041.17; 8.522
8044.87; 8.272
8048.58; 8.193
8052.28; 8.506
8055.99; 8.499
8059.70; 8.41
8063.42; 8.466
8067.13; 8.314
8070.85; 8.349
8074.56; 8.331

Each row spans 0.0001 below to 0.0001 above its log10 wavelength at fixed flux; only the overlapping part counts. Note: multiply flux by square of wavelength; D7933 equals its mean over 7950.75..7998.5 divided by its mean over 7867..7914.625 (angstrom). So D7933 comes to 1.02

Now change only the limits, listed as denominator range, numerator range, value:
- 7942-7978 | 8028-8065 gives 1.03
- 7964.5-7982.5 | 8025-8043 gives 1.03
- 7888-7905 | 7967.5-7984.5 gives 1.02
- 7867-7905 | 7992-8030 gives 1.03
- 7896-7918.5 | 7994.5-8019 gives 1.03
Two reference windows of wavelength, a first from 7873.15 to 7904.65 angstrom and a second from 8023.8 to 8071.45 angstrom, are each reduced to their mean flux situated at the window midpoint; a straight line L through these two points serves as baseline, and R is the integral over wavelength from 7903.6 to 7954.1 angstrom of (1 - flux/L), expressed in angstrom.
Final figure 0.4 angstrom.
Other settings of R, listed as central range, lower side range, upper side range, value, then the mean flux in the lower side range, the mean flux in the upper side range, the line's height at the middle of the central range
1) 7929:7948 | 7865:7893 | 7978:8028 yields 0.4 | 8.37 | 8.34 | 8.36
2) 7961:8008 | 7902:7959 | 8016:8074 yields 0.2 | 8.32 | 8.42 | 8.37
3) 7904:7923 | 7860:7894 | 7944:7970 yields 0.0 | 8.37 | 8.43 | 8.4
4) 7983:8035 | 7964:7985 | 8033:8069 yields 0.1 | 8.36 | 8.42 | 8.39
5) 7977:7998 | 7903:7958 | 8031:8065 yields 0.4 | 8.32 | 8.43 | 8.37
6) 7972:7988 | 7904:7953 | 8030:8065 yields 0.1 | 8.3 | 8.43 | 8.36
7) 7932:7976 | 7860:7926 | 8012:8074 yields 0.2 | 8.37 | 8.42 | 8.39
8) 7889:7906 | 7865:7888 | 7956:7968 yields 0.1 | 8.37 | 8.5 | 8.4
